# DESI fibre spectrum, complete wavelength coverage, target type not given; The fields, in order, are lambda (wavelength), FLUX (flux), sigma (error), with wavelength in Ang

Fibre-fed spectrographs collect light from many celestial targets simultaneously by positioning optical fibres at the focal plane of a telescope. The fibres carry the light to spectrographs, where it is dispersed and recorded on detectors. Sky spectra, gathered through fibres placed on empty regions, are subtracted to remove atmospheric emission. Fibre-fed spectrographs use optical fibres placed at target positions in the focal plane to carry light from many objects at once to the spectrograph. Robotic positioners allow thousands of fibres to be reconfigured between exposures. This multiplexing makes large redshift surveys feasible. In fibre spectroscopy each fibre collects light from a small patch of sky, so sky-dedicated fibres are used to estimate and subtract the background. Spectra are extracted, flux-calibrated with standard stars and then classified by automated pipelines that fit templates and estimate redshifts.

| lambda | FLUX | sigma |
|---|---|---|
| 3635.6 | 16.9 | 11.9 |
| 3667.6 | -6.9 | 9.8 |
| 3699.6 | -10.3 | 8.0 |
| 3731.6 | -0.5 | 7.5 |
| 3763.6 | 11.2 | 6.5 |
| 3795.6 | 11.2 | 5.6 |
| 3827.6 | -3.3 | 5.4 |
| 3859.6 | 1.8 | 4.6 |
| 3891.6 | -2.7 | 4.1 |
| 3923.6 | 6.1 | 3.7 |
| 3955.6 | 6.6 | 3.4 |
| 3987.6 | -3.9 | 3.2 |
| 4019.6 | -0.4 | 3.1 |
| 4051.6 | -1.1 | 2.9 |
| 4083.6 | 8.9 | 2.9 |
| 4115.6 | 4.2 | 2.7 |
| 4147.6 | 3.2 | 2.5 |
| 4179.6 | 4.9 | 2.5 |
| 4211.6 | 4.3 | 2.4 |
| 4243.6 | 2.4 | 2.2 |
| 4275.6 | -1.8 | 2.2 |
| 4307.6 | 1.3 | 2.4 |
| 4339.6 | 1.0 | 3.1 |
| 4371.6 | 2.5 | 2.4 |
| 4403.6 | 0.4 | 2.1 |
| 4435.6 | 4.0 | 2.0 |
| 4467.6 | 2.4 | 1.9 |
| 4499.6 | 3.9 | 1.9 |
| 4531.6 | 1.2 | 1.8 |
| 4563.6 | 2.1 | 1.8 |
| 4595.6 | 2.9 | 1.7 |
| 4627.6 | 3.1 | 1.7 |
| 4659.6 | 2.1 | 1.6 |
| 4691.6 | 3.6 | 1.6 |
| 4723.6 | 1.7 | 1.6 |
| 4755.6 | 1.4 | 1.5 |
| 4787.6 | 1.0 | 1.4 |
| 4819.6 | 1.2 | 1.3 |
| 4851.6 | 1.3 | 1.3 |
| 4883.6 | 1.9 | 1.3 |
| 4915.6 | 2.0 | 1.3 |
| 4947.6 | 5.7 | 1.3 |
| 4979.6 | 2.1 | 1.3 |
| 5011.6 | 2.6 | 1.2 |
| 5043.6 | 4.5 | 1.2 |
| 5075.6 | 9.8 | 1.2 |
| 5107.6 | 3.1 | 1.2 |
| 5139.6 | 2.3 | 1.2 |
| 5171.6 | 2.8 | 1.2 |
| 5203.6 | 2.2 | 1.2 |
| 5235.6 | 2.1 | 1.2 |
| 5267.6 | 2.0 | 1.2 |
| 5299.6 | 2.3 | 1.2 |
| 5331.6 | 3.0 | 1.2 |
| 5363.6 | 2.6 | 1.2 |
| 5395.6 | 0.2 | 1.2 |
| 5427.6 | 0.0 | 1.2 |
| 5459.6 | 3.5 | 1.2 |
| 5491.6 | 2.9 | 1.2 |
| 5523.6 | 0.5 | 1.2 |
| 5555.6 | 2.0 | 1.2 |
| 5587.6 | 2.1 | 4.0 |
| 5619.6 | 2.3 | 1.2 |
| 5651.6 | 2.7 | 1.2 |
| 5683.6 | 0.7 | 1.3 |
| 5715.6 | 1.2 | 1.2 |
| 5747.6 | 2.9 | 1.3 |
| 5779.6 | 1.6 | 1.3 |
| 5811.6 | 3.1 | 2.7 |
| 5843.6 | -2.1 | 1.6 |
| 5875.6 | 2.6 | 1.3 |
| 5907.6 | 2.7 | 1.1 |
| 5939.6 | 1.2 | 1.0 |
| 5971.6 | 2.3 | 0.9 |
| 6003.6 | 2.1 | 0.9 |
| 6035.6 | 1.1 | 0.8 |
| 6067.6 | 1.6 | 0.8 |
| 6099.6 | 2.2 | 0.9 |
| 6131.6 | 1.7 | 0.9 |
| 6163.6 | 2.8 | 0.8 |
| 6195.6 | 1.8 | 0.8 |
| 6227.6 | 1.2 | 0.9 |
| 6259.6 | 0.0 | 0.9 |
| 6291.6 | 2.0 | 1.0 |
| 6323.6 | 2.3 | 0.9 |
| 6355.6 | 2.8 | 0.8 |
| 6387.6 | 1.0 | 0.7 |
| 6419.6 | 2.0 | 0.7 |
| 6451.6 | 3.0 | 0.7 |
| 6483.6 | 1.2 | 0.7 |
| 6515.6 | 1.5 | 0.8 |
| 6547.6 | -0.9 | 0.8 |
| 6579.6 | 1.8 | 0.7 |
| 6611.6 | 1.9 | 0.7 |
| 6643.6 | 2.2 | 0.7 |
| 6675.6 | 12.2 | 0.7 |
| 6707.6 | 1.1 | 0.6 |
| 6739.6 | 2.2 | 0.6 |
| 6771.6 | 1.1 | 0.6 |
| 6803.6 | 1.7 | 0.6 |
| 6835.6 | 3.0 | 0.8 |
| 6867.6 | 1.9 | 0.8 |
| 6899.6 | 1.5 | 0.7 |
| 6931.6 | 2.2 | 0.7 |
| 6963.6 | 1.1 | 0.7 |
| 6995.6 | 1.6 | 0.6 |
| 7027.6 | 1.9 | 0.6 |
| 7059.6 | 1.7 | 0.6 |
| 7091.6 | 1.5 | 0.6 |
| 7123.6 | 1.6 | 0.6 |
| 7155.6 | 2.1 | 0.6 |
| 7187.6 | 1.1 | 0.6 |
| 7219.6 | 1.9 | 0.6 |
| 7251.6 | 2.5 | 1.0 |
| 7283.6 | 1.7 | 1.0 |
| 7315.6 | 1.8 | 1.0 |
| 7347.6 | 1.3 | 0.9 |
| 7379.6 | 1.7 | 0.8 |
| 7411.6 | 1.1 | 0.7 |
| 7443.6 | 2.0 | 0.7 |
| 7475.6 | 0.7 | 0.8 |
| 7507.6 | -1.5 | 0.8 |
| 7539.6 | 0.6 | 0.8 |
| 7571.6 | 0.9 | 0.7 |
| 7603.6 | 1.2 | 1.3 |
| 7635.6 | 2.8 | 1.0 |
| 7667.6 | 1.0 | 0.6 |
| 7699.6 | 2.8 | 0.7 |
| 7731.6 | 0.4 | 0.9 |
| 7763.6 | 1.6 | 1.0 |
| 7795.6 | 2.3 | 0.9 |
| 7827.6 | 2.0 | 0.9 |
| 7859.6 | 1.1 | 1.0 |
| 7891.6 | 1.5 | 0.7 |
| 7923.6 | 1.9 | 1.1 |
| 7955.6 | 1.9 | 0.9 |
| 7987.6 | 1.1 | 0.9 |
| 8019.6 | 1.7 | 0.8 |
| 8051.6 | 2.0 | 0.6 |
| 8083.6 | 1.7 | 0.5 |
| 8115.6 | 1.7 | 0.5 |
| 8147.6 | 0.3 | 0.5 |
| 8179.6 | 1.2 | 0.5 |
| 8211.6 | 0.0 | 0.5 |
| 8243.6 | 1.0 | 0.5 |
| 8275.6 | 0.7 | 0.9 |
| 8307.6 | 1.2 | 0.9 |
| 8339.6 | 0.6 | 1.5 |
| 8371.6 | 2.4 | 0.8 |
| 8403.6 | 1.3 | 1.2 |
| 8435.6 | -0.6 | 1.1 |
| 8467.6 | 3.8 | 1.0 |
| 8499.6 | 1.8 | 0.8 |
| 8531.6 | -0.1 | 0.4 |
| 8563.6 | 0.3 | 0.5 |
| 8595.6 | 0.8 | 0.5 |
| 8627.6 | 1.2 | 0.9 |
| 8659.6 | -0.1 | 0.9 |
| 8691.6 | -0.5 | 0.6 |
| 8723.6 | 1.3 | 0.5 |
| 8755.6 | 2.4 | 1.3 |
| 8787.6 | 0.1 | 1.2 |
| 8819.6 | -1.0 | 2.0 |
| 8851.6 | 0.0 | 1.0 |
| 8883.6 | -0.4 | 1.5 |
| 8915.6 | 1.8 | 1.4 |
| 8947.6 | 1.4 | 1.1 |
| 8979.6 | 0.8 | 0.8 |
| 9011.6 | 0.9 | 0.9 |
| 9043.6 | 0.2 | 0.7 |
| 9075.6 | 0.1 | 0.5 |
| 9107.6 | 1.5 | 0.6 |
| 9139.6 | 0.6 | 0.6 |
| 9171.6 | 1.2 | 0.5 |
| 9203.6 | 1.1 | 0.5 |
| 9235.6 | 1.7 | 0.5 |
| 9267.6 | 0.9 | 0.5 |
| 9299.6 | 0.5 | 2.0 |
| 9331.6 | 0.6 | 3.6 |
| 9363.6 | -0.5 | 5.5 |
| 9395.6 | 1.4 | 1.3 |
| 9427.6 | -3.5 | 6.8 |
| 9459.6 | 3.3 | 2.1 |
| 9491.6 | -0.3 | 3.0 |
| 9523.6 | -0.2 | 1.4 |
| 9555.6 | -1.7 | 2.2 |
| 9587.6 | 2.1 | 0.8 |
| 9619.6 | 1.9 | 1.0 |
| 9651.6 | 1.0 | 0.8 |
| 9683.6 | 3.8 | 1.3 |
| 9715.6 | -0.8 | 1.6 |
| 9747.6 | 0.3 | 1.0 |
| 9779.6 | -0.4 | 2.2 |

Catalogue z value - 0.02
